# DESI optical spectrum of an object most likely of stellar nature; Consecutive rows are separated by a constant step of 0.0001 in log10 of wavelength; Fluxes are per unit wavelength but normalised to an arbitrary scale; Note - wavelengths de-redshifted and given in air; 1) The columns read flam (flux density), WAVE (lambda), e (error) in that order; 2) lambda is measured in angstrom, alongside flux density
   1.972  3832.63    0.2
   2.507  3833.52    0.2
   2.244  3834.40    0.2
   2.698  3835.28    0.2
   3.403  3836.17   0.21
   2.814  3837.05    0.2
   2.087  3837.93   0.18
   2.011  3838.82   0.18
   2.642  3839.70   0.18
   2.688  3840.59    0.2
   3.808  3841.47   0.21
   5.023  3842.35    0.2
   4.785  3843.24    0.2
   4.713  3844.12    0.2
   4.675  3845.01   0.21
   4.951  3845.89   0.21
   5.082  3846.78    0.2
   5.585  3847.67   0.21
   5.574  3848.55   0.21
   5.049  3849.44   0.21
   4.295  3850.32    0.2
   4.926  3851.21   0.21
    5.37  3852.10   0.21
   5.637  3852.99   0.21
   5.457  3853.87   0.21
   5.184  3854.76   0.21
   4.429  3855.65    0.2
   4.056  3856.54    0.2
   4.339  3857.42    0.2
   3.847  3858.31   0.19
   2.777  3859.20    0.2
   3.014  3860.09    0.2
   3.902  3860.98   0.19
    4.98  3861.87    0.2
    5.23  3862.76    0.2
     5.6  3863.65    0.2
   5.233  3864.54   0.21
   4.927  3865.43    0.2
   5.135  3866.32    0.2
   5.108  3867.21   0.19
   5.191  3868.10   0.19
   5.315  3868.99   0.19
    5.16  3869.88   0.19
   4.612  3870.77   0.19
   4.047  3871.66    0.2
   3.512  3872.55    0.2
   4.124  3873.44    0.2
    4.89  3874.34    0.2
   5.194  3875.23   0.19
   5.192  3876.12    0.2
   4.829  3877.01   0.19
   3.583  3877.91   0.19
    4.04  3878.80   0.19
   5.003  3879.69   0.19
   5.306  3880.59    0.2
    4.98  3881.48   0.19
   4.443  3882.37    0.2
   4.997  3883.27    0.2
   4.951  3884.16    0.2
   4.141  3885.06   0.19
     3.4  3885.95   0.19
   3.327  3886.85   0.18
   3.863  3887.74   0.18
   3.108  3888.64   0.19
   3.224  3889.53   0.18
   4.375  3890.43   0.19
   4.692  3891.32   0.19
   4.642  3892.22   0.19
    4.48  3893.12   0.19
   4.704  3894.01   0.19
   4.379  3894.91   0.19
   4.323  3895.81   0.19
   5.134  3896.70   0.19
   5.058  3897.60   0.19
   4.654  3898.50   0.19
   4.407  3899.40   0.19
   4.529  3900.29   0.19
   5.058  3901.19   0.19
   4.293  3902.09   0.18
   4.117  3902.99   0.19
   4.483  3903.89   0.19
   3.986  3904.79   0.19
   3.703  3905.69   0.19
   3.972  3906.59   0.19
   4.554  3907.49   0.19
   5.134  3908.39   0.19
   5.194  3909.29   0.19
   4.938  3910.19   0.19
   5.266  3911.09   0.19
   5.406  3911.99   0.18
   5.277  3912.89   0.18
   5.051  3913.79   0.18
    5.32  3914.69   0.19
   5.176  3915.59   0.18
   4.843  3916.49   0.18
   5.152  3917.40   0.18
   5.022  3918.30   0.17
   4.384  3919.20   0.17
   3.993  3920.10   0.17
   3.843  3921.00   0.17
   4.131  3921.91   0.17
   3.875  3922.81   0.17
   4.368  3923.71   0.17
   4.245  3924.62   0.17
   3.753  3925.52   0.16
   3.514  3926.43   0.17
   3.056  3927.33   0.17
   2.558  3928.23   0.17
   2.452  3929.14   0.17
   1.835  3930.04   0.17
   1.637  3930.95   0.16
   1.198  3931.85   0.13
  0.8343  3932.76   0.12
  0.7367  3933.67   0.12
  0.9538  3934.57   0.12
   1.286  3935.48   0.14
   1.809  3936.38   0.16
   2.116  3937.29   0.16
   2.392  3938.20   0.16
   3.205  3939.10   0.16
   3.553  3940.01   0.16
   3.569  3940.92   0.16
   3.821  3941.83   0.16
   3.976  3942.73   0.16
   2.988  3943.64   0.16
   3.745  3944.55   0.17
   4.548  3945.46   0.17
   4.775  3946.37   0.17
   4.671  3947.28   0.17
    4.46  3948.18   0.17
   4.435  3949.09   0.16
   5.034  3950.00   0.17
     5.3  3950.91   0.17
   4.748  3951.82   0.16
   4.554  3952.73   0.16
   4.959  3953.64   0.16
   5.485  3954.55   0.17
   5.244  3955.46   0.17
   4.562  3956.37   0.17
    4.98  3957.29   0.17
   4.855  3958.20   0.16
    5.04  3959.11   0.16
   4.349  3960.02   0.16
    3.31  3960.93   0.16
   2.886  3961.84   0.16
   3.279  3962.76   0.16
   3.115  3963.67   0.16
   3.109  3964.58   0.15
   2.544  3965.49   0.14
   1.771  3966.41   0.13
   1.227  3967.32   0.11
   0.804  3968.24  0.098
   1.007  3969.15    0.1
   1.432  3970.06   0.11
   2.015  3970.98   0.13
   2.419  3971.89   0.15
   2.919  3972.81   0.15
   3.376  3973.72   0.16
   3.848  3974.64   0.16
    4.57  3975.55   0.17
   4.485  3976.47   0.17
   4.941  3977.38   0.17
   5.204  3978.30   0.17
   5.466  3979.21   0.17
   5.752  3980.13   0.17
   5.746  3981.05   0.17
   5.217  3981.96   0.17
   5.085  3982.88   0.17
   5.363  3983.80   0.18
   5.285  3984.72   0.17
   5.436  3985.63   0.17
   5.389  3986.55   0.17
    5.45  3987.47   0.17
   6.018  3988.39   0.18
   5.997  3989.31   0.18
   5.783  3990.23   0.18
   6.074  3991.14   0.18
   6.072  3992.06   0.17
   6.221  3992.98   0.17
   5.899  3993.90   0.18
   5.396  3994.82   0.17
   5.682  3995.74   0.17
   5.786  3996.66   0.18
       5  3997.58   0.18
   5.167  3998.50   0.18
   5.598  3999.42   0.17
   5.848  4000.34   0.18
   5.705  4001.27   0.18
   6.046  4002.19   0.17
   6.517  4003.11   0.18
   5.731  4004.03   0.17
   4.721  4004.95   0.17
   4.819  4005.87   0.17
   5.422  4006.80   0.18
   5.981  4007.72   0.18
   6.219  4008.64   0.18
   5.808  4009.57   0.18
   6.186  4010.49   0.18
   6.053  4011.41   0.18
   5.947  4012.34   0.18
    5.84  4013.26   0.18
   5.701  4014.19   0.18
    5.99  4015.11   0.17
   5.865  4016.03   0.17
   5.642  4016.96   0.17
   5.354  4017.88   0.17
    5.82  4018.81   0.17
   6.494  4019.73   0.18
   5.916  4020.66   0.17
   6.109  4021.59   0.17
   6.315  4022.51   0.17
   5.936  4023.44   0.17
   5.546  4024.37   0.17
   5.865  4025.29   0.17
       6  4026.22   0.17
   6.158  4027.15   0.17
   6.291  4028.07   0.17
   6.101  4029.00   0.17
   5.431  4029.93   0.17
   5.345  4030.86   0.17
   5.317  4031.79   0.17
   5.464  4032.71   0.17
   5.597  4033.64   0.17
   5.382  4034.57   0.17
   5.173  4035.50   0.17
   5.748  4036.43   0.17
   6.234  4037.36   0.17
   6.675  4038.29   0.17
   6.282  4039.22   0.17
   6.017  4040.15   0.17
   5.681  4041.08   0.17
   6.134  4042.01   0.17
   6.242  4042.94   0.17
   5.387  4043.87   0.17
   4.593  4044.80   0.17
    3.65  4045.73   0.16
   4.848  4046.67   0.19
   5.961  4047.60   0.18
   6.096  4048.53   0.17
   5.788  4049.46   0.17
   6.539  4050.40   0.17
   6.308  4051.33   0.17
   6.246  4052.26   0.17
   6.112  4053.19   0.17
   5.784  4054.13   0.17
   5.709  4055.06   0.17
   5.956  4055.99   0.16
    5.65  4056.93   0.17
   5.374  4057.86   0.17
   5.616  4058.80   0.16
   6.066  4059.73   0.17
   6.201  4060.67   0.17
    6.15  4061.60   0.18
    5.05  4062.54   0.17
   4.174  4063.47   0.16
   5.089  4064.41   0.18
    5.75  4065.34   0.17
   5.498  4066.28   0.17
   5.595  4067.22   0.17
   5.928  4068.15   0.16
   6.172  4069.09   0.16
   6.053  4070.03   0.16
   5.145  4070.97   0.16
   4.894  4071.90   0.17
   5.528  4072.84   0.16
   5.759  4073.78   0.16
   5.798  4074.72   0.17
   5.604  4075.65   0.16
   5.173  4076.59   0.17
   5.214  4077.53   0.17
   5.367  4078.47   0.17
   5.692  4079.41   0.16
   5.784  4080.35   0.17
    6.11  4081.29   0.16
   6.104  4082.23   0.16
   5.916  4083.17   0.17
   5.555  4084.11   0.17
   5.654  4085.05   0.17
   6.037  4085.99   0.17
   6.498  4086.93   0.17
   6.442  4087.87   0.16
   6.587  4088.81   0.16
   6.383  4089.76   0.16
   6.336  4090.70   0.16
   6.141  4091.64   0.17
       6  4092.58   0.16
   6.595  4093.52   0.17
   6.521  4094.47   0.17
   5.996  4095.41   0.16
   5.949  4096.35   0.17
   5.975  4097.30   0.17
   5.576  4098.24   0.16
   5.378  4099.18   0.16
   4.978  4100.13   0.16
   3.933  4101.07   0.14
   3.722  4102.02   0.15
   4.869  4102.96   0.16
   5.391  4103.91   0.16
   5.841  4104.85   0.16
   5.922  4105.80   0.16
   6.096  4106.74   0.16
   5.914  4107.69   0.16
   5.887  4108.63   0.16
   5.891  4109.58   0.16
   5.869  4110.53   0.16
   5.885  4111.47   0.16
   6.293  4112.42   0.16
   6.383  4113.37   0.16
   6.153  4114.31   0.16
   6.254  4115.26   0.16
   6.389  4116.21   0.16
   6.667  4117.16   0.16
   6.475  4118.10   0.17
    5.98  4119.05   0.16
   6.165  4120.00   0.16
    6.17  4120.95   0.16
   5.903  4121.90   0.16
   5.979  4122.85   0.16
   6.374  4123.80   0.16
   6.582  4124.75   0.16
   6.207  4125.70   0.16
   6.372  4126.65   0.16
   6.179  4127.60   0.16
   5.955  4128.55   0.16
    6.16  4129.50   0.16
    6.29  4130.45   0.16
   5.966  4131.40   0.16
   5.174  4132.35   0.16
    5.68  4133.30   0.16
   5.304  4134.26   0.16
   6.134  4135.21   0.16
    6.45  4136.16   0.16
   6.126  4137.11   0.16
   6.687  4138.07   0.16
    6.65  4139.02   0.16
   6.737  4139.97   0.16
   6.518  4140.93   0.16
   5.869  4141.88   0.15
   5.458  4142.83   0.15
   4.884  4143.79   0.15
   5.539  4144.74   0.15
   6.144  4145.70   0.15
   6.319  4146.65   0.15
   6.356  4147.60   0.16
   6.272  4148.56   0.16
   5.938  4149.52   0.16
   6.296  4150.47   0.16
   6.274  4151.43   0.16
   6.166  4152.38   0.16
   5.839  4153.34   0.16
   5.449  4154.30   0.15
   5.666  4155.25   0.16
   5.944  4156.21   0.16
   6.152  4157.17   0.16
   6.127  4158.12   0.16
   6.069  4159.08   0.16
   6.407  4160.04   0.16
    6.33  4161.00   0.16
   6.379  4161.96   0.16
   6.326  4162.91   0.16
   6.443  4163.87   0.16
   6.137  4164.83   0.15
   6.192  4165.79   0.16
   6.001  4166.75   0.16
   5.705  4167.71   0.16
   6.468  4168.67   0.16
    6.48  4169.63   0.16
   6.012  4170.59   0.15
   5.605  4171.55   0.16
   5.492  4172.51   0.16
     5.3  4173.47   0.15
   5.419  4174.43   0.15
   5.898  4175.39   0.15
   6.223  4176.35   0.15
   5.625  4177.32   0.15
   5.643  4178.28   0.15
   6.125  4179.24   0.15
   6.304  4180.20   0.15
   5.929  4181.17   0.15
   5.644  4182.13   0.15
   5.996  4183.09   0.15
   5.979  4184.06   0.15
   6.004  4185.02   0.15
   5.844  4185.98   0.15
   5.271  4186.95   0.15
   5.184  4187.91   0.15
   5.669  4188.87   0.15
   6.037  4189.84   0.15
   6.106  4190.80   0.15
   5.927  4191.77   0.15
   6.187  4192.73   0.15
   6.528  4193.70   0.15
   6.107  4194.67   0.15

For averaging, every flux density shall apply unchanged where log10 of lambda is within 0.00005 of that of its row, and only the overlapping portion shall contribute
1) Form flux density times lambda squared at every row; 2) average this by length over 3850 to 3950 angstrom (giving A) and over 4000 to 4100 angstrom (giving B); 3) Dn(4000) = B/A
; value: 1.50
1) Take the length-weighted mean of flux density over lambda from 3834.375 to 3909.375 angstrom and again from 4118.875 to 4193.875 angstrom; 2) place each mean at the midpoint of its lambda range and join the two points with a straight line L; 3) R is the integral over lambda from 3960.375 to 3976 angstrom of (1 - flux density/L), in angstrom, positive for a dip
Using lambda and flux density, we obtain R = 7.5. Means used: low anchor 4.4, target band 2.58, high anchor 6.01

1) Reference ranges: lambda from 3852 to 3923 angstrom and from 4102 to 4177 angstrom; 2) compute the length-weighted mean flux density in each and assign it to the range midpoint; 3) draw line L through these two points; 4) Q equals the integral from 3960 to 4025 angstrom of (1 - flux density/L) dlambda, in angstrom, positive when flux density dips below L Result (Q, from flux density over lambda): 3.45 angstrom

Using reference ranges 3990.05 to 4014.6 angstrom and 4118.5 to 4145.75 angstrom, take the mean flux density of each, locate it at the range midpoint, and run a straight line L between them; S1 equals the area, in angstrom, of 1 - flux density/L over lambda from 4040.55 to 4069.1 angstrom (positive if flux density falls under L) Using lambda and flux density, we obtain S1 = 1.1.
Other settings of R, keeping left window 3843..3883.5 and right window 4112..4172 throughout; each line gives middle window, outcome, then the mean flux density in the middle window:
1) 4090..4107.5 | 0.8 angstrom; 5.64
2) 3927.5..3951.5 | 9.9 angstrom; 3.01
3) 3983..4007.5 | -1.1 angstrom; 5.63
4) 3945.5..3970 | 6.4 angstrom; 3.84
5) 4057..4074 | 0.5 angstrom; 5.56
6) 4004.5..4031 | -1.6 angstrom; 5.83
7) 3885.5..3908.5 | 3.0 angstrom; 4.28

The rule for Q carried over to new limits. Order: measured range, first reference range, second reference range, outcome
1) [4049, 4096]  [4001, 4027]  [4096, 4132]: 0.3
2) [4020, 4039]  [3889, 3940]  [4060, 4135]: -2.8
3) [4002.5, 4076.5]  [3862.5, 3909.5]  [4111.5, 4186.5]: -4.2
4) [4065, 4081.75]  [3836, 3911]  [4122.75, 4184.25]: -0.1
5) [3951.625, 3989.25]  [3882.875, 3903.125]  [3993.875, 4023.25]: 8.6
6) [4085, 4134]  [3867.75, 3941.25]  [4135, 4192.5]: -3.3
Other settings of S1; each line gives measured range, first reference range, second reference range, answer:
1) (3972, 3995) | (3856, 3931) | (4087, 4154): -0.74 angstrom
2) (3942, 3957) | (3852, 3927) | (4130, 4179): 0.90 angstrom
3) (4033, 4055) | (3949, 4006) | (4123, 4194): -2.72 angstrom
